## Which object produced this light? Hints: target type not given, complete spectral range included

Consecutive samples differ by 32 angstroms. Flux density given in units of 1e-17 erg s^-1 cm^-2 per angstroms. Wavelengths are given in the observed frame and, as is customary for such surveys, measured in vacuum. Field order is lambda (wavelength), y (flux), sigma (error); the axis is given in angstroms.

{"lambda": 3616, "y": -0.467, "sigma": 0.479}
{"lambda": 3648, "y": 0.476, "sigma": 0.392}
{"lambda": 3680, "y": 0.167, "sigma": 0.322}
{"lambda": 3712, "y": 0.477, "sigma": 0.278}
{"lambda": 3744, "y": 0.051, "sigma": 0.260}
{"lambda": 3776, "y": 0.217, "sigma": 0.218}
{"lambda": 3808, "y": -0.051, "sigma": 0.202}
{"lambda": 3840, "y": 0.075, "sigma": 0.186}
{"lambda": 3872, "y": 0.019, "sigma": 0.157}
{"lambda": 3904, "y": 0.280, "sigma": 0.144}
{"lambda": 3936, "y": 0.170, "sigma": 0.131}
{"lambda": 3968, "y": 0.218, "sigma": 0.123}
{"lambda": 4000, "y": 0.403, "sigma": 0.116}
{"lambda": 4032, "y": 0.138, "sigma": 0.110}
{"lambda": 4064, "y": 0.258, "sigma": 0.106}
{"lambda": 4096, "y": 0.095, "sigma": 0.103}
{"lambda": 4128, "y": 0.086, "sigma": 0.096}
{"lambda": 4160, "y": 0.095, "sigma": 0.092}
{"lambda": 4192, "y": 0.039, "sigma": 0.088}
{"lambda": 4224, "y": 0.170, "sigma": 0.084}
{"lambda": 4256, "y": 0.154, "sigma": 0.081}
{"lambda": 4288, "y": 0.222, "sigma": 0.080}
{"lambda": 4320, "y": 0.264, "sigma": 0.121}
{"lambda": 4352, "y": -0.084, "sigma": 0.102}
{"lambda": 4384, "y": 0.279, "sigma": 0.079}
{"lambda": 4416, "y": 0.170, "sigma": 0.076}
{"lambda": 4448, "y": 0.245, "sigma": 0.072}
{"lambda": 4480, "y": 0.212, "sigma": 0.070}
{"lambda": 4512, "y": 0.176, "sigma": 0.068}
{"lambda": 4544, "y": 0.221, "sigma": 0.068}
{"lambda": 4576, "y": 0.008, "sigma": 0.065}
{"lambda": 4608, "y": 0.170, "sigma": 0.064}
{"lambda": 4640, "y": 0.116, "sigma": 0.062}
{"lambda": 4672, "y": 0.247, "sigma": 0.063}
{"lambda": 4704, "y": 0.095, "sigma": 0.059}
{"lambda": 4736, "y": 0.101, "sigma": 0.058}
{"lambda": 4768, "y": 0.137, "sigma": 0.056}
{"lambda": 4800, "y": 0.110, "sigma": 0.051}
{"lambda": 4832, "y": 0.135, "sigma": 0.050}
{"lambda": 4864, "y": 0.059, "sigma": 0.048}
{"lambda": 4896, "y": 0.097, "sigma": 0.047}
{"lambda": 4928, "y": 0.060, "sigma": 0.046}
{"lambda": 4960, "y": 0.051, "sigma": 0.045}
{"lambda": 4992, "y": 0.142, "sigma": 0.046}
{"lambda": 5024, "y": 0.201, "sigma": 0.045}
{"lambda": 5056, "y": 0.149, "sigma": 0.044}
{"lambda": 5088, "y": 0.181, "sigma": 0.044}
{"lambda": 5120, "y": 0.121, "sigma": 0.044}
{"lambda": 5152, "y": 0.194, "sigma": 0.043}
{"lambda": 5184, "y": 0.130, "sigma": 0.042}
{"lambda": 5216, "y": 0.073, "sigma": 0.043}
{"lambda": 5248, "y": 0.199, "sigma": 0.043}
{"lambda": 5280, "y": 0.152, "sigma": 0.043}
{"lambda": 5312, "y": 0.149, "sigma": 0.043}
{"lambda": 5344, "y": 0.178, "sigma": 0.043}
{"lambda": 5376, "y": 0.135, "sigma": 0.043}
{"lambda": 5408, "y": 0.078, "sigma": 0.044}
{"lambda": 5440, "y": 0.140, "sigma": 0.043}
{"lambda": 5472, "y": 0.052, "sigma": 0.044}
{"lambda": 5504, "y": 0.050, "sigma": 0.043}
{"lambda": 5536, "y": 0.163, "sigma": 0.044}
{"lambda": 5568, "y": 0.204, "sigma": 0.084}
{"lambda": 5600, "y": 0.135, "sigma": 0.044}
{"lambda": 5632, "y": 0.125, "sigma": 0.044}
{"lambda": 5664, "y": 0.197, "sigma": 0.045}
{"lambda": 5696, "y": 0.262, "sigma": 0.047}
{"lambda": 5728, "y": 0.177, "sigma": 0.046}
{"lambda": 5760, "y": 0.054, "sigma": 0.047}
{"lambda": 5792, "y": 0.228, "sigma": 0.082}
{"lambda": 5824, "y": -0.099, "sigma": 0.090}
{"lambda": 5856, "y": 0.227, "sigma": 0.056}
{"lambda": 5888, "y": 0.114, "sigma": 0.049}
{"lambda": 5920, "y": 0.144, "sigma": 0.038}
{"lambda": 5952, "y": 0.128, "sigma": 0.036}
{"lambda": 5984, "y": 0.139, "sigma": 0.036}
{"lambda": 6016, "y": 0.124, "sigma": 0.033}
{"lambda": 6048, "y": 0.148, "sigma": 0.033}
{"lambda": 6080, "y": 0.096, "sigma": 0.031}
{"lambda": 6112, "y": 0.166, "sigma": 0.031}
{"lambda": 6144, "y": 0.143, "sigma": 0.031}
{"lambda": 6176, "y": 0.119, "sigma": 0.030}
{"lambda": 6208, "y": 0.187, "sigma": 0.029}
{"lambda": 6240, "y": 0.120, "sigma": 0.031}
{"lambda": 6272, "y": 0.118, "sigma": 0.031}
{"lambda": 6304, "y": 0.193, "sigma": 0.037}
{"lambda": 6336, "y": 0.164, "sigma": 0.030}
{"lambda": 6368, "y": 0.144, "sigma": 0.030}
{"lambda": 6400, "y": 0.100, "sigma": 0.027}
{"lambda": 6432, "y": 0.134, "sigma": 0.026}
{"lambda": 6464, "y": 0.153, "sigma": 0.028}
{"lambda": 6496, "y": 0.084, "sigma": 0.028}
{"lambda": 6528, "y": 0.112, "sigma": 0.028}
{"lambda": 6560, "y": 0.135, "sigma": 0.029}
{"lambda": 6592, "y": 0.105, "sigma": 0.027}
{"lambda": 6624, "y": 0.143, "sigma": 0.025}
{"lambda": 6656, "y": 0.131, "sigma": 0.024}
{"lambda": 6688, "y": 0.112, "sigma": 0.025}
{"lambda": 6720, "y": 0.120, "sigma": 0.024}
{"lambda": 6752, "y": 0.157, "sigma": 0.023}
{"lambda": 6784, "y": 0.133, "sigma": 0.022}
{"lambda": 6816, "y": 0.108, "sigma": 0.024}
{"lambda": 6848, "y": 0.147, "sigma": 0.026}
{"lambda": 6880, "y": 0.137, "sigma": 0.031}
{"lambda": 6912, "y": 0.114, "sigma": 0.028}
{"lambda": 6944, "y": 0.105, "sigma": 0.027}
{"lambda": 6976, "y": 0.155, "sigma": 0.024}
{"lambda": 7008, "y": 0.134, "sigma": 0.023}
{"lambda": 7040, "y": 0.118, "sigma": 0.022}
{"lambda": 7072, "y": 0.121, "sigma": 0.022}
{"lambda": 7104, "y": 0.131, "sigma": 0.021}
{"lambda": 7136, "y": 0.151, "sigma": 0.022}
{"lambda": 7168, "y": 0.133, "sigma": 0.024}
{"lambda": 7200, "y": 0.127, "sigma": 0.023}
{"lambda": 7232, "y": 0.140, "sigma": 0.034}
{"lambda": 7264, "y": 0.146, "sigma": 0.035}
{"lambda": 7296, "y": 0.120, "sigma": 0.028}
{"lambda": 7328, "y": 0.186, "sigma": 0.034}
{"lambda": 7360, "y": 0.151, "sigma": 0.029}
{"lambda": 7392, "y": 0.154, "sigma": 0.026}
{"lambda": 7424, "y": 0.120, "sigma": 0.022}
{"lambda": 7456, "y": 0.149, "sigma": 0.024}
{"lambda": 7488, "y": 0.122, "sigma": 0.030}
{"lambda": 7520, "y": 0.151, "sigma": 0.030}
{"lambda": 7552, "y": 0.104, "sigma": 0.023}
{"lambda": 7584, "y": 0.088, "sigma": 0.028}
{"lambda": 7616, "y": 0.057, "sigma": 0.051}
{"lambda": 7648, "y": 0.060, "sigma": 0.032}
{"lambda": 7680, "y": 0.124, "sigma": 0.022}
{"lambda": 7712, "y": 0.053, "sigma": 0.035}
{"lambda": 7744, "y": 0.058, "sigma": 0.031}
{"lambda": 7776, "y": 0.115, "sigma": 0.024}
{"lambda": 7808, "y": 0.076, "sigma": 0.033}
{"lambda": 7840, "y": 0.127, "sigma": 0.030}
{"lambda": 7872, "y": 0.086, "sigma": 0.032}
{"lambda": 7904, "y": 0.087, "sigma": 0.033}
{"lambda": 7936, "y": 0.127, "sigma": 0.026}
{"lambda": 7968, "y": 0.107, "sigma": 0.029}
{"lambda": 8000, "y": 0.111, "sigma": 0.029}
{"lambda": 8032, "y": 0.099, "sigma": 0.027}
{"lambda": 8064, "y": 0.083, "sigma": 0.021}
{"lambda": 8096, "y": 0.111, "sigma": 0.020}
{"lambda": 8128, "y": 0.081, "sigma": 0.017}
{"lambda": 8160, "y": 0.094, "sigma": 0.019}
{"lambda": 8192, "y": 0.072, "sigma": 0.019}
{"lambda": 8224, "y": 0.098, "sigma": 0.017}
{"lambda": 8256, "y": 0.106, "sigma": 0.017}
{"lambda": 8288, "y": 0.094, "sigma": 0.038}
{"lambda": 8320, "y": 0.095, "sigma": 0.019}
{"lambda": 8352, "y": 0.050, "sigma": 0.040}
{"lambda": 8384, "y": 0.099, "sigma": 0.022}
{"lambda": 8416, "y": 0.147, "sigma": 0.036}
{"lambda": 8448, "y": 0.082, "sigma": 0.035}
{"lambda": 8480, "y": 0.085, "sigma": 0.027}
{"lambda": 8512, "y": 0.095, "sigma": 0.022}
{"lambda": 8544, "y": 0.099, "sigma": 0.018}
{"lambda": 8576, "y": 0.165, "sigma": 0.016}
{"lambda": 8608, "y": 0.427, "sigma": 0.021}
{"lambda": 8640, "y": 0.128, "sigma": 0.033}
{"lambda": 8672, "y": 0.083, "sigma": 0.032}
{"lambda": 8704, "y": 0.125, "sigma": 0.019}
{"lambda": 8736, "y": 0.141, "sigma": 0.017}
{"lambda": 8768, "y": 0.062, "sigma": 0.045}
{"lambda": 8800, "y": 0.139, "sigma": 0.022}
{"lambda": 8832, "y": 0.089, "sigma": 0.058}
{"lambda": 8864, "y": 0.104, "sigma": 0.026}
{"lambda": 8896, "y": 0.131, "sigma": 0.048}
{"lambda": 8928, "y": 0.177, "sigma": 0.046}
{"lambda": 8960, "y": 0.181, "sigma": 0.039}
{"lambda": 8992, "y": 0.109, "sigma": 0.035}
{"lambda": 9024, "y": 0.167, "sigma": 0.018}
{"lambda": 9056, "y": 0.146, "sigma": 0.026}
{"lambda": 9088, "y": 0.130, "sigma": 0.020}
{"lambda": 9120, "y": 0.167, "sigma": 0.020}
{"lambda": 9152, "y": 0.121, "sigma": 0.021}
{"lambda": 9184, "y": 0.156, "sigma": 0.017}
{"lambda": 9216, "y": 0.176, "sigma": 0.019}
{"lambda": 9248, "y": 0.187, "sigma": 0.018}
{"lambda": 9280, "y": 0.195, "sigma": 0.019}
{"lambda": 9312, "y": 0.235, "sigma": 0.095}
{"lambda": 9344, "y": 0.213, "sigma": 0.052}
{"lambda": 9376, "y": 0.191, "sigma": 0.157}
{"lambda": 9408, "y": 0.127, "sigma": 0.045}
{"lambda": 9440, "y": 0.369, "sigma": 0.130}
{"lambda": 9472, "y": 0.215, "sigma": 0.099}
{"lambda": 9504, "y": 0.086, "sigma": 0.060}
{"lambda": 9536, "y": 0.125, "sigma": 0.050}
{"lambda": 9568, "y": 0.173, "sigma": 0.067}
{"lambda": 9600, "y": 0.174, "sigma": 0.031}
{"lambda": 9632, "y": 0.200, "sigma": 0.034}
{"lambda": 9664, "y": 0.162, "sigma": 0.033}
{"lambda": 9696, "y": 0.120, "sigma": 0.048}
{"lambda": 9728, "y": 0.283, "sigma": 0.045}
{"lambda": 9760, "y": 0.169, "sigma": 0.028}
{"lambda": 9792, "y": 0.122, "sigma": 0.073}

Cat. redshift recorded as 1.31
